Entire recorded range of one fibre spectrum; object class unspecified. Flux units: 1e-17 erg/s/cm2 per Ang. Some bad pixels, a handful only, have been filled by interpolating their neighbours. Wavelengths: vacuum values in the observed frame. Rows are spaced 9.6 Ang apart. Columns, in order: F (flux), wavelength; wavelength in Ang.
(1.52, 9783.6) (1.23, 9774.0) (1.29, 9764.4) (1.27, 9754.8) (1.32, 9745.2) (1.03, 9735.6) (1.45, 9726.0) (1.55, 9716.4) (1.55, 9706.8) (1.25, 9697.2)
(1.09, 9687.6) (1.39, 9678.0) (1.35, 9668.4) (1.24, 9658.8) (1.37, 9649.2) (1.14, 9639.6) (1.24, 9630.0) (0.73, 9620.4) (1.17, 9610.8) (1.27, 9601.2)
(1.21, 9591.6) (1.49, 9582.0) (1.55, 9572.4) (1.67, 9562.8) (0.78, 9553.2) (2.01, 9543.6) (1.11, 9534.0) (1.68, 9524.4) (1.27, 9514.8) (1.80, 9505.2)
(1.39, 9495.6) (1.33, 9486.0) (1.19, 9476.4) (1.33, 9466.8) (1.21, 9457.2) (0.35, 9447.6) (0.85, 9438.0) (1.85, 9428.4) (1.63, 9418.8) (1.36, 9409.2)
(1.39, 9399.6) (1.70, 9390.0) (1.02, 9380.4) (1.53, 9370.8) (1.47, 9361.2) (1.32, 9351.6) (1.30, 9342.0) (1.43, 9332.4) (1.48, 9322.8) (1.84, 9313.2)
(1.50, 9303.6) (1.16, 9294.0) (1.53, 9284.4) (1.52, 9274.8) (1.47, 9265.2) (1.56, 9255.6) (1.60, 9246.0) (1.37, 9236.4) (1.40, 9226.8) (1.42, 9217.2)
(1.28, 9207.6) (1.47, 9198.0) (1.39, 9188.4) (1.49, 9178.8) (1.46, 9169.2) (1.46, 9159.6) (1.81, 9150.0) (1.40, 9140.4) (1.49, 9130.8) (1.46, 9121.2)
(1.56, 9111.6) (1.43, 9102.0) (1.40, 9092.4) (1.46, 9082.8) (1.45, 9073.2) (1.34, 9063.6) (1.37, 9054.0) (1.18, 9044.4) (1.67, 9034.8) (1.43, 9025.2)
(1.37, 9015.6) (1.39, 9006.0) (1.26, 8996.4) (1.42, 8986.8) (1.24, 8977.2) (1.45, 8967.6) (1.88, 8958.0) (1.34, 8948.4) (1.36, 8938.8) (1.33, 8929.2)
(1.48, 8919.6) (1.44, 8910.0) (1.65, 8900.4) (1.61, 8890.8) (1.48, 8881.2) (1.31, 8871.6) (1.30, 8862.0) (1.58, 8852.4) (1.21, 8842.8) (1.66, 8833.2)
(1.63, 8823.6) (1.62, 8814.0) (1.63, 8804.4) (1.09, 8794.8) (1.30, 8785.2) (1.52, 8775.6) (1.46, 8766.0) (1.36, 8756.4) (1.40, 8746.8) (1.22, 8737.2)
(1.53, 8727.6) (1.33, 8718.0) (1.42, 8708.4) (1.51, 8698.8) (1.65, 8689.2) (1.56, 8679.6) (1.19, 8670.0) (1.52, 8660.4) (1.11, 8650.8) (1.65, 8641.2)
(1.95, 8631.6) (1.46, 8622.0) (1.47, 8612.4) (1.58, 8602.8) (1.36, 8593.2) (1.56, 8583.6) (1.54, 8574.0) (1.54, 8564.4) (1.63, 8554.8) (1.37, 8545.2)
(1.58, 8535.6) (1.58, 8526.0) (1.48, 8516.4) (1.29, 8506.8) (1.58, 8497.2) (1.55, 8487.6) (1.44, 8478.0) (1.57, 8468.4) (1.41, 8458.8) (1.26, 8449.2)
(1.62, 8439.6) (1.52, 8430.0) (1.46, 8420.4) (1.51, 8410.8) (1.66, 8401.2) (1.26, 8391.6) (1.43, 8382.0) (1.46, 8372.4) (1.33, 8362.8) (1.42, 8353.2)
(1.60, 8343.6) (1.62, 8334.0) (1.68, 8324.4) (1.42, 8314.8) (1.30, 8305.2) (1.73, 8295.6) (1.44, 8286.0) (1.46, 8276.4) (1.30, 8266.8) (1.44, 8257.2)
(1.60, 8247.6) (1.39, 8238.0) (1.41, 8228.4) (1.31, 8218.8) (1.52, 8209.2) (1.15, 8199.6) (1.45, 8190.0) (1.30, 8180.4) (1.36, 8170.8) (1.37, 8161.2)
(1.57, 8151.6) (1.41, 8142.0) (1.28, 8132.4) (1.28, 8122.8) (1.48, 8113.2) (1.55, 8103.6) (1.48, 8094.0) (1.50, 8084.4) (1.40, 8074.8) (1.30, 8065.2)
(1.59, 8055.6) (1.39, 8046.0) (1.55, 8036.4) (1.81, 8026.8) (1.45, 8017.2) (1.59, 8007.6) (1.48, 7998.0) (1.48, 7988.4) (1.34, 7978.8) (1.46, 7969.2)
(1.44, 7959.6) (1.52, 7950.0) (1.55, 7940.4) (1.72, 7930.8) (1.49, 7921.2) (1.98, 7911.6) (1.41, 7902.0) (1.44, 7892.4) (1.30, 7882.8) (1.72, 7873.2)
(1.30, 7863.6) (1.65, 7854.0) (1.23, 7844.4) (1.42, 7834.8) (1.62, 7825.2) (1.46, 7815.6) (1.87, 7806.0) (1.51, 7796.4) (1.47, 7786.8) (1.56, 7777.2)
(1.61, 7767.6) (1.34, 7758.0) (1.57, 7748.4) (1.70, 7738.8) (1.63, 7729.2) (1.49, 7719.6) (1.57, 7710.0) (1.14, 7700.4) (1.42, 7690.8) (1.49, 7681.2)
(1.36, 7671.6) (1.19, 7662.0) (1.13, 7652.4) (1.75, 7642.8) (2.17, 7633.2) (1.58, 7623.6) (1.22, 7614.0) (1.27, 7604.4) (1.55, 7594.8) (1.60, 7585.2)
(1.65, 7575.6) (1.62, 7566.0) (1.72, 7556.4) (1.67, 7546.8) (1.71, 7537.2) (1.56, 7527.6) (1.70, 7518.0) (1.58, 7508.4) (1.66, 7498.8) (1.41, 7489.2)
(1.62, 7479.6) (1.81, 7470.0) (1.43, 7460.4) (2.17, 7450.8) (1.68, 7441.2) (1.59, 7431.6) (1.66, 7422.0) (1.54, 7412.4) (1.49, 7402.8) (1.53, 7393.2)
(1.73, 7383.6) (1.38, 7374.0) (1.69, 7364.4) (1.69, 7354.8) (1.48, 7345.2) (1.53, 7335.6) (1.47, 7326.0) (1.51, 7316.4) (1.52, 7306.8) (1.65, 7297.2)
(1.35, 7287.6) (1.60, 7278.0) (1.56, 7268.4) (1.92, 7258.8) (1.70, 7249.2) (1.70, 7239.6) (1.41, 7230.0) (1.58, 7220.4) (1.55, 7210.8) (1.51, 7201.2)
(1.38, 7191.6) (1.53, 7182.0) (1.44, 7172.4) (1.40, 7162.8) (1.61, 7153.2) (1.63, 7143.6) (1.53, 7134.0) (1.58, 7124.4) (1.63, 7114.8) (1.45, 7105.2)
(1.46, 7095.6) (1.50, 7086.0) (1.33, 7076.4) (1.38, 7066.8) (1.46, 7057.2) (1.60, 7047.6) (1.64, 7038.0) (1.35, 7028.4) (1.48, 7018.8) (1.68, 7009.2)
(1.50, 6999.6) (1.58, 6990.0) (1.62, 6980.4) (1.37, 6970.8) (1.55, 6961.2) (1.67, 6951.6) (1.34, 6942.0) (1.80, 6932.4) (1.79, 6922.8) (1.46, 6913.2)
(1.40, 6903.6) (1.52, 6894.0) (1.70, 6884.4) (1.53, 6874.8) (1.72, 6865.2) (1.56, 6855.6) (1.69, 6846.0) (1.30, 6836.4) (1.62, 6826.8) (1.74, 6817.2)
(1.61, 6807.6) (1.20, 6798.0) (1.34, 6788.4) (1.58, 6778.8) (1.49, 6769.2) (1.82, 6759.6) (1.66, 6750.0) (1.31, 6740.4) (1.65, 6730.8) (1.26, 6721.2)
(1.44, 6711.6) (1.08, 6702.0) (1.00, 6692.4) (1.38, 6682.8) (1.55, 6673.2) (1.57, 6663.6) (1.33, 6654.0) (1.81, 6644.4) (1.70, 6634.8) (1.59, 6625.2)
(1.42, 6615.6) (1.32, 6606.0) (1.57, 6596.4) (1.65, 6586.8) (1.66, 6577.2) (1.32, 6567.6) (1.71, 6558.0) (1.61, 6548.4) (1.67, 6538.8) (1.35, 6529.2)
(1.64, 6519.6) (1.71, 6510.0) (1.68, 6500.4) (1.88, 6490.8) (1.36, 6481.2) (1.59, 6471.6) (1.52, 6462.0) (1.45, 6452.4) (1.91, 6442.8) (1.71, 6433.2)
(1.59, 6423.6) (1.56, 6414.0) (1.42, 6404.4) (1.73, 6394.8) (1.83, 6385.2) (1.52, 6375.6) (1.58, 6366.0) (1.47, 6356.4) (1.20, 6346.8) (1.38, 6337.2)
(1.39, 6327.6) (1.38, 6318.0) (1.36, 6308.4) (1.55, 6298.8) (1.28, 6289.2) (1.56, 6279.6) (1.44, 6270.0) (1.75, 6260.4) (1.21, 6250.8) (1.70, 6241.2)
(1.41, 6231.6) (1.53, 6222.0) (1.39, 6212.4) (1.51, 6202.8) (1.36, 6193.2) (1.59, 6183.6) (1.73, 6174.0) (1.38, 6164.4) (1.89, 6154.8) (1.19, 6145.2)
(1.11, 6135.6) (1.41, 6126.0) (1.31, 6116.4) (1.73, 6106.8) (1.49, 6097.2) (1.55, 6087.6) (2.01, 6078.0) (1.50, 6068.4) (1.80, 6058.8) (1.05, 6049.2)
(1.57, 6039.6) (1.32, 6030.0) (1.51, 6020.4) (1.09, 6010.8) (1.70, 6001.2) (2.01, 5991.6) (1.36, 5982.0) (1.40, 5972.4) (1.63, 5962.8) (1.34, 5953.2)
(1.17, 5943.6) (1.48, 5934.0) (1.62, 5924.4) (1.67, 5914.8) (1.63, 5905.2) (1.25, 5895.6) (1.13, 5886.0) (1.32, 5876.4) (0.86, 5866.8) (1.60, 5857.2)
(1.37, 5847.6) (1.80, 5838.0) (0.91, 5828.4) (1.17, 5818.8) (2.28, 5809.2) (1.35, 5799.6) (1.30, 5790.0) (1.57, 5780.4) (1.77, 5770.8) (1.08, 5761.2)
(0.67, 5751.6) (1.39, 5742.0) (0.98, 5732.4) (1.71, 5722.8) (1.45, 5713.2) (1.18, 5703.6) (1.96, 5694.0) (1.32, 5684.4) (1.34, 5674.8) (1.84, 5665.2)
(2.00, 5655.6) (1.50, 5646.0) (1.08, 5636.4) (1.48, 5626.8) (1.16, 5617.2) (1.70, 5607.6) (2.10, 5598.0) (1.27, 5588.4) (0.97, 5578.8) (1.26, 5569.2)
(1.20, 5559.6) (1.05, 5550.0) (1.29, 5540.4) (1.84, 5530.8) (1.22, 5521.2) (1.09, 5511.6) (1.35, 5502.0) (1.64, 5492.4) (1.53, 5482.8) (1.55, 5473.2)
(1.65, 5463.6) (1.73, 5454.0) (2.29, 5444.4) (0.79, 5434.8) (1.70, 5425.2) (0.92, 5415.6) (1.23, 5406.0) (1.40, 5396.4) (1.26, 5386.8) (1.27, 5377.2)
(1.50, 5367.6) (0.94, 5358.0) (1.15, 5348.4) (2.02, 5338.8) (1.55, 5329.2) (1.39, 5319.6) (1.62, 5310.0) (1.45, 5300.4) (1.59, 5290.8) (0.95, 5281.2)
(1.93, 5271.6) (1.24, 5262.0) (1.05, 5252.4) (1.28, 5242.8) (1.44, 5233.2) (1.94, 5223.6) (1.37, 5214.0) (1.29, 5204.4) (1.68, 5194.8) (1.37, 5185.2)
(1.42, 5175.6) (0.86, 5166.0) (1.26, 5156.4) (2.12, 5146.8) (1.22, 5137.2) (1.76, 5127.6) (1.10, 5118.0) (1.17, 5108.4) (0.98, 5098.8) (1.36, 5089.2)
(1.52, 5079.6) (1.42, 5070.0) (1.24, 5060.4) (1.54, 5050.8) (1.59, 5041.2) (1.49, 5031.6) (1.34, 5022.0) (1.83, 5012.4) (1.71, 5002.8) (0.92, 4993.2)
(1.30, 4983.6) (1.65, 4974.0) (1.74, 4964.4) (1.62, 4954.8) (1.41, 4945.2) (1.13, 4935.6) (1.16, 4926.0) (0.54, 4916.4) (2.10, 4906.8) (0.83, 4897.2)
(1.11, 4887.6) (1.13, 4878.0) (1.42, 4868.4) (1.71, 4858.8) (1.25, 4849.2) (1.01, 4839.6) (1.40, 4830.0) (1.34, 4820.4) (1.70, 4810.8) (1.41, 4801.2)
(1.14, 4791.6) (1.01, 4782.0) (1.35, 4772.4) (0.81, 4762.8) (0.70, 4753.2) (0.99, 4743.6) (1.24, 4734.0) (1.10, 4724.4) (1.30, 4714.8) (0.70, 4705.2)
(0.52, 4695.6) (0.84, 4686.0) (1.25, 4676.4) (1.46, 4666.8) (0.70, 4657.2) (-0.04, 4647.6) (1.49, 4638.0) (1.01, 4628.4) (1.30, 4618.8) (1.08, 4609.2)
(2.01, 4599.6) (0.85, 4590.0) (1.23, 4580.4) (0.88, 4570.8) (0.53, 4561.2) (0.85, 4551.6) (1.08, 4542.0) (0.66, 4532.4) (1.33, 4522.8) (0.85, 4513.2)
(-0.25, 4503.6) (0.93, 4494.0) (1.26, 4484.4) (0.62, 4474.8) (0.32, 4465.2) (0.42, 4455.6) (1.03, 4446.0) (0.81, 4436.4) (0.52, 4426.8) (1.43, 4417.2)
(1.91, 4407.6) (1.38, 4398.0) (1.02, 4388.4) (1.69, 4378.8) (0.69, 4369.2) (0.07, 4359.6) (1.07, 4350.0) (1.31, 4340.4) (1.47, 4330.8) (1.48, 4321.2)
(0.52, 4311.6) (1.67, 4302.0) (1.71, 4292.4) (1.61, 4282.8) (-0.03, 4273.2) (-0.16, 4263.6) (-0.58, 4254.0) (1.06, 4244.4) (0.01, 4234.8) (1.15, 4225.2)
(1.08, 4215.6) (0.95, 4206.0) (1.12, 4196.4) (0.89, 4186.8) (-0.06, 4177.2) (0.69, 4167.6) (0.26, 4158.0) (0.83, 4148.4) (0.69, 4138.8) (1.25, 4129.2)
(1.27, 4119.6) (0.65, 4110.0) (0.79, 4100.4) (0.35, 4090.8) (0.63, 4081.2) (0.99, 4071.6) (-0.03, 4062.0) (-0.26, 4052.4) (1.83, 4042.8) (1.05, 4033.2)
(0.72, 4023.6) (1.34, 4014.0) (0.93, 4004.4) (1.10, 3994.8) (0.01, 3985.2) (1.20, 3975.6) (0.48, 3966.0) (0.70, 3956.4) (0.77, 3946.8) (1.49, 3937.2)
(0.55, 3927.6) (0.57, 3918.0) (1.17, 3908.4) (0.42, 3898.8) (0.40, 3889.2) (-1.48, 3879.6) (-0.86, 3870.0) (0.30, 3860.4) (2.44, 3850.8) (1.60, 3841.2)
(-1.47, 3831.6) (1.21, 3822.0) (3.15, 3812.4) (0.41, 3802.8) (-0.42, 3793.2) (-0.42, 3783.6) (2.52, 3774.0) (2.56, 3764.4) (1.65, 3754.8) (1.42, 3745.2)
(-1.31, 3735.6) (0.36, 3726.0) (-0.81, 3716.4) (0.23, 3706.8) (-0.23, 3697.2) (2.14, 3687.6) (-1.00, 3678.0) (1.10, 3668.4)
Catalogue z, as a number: 0.135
